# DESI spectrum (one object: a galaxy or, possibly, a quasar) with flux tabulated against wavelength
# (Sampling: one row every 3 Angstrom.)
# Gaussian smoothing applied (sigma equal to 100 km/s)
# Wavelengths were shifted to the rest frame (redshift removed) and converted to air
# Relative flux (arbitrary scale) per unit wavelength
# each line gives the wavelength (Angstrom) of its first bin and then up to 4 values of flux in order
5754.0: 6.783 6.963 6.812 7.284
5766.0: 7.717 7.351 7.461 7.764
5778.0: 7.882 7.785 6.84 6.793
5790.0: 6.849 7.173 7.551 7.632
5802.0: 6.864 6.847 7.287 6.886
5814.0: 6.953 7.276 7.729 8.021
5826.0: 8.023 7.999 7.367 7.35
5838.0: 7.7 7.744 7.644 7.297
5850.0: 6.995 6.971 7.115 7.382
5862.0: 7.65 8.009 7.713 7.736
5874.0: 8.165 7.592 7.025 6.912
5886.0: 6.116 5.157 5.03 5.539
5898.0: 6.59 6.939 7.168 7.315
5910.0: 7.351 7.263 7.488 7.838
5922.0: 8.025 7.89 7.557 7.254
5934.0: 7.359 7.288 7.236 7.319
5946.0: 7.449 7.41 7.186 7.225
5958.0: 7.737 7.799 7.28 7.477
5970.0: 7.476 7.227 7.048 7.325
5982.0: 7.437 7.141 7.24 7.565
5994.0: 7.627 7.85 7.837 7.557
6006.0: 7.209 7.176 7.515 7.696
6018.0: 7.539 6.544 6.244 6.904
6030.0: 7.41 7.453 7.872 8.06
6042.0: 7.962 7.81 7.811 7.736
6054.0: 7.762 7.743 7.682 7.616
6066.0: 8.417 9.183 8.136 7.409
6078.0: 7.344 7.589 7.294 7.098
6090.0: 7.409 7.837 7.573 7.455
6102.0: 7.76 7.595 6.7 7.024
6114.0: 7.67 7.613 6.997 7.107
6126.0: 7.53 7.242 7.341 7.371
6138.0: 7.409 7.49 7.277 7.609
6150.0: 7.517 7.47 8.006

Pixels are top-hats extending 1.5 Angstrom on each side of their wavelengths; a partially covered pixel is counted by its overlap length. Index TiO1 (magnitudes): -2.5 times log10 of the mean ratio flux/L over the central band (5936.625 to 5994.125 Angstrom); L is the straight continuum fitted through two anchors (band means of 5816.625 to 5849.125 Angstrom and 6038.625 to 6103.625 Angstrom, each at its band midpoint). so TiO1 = 0.05 mag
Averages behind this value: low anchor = 7.65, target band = 7.37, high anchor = 7.75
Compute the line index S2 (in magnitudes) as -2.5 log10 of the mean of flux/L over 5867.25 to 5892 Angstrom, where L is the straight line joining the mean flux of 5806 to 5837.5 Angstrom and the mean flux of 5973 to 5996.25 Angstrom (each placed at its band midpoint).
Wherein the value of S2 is 0.080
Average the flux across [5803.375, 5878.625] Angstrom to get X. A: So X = 7.5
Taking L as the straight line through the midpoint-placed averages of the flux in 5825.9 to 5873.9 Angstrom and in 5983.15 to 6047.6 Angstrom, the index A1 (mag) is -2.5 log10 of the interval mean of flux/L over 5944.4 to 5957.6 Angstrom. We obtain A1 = 0.02 mag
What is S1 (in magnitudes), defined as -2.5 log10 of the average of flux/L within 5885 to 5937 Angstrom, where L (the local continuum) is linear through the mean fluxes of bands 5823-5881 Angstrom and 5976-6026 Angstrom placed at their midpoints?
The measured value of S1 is 0.08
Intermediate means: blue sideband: 7.57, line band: 6.95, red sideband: 7.33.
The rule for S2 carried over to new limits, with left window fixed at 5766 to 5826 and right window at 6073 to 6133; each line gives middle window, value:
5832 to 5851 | -0.017 mag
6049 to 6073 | -0.091 mag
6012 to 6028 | 0.051 mag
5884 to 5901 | 0.252 mag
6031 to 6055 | -0.061 mag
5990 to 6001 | -0.051 mag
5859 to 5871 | -0.055 mag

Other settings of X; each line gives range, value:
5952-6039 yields 7.38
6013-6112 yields 7.57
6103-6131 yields 7.29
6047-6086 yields 7.82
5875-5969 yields 7.13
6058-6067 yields 7.87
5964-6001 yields 7.43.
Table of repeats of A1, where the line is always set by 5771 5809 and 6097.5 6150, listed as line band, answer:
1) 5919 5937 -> -0.04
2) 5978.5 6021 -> -0.02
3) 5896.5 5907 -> 0.05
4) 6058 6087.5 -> -0.06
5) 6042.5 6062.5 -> -0.06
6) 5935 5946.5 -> 0.00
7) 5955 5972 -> -0.03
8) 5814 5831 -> -0.06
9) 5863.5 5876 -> -0.08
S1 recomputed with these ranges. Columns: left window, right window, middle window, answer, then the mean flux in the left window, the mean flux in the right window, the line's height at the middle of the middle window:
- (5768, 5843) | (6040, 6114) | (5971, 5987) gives 0.048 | 7.41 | 7.67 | 7.57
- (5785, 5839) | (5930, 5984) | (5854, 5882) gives -0.033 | 7.34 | 7.36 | 7.35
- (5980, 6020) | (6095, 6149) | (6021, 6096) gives -0.030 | 7.48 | 7.38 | 7.43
